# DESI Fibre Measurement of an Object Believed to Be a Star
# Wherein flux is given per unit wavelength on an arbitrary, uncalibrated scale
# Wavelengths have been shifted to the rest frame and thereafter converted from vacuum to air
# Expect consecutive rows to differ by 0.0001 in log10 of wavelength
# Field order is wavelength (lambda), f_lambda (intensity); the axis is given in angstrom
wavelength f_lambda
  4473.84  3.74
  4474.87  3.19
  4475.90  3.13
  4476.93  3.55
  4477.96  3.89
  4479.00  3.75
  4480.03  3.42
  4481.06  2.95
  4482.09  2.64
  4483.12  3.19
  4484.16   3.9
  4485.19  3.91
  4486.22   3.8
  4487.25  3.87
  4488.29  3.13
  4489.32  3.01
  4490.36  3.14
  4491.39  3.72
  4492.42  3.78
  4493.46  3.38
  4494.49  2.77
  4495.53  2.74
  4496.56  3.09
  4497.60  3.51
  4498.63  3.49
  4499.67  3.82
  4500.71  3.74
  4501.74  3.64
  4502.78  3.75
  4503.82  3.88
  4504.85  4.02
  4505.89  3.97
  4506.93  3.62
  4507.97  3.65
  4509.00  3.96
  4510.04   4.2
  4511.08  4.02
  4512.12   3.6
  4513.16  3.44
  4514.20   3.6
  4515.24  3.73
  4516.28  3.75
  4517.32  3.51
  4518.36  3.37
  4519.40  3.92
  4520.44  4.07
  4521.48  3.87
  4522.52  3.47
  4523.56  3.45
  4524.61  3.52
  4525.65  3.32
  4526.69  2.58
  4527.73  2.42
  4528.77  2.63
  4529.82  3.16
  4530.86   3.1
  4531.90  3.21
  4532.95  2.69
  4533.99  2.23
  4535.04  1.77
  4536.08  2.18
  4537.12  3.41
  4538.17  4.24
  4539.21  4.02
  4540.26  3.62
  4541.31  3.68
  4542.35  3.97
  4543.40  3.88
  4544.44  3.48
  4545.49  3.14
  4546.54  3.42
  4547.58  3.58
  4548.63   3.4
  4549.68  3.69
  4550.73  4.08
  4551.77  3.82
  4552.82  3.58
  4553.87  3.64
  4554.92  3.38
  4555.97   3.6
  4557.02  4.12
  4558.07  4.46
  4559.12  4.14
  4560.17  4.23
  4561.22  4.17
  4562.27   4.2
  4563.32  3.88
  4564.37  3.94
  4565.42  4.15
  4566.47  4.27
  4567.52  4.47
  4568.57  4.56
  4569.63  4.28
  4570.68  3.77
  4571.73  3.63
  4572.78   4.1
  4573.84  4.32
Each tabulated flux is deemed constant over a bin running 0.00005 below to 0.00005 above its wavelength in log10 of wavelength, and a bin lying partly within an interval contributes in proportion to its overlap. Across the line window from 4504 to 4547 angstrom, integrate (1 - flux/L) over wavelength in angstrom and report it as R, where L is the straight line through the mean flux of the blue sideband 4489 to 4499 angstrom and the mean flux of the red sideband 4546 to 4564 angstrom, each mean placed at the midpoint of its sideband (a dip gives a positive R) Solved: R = 1.4 angstrom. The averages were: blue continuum 3.27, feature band 3.44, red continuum 3.85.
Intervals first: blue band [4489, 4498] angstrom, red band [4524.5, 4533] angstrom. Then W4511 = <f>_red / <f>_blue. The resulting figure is 0.91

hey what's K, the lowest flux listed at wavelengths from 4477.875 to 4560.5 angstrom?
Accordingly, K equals 1.77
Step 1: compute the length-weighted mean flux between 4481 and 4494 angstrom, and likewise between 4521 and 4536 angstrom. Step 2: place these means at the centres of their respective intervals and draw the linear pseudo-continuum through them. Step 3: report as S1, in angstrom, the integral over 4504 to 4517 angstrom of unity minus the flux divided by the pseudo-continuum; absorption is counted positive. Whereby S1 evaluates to -2.6 angstrom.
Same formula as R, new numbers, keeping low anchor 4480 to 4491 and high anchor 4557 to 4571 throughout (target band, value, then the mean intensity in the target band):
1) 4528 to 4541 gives 2.9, 3.02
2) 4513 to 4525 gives 0.2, 3.65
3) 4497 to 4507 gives -0.6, 3.74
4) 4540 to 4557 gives 1.7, 3.64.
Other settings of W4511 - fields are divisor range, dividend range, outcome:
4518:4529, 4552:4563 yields 1.18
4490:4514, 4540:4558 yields 1.02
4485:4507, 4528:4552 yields 0.94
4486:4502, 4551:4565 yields 1.16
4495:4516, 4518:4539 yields 0.86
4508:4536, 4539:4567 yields 1.16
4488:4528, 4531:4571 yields 1.04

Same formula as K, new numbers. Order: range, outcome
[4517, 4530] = 2.42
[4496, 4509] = 3.09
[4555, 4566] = 3.6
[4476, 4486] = 2.64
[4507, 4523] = 3.37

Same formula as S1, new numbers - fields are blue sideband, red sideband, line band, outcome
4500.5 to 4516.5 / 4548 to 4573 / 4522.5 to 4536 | 3.56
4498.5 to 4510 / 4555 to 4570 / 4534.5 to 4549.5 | 2.27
